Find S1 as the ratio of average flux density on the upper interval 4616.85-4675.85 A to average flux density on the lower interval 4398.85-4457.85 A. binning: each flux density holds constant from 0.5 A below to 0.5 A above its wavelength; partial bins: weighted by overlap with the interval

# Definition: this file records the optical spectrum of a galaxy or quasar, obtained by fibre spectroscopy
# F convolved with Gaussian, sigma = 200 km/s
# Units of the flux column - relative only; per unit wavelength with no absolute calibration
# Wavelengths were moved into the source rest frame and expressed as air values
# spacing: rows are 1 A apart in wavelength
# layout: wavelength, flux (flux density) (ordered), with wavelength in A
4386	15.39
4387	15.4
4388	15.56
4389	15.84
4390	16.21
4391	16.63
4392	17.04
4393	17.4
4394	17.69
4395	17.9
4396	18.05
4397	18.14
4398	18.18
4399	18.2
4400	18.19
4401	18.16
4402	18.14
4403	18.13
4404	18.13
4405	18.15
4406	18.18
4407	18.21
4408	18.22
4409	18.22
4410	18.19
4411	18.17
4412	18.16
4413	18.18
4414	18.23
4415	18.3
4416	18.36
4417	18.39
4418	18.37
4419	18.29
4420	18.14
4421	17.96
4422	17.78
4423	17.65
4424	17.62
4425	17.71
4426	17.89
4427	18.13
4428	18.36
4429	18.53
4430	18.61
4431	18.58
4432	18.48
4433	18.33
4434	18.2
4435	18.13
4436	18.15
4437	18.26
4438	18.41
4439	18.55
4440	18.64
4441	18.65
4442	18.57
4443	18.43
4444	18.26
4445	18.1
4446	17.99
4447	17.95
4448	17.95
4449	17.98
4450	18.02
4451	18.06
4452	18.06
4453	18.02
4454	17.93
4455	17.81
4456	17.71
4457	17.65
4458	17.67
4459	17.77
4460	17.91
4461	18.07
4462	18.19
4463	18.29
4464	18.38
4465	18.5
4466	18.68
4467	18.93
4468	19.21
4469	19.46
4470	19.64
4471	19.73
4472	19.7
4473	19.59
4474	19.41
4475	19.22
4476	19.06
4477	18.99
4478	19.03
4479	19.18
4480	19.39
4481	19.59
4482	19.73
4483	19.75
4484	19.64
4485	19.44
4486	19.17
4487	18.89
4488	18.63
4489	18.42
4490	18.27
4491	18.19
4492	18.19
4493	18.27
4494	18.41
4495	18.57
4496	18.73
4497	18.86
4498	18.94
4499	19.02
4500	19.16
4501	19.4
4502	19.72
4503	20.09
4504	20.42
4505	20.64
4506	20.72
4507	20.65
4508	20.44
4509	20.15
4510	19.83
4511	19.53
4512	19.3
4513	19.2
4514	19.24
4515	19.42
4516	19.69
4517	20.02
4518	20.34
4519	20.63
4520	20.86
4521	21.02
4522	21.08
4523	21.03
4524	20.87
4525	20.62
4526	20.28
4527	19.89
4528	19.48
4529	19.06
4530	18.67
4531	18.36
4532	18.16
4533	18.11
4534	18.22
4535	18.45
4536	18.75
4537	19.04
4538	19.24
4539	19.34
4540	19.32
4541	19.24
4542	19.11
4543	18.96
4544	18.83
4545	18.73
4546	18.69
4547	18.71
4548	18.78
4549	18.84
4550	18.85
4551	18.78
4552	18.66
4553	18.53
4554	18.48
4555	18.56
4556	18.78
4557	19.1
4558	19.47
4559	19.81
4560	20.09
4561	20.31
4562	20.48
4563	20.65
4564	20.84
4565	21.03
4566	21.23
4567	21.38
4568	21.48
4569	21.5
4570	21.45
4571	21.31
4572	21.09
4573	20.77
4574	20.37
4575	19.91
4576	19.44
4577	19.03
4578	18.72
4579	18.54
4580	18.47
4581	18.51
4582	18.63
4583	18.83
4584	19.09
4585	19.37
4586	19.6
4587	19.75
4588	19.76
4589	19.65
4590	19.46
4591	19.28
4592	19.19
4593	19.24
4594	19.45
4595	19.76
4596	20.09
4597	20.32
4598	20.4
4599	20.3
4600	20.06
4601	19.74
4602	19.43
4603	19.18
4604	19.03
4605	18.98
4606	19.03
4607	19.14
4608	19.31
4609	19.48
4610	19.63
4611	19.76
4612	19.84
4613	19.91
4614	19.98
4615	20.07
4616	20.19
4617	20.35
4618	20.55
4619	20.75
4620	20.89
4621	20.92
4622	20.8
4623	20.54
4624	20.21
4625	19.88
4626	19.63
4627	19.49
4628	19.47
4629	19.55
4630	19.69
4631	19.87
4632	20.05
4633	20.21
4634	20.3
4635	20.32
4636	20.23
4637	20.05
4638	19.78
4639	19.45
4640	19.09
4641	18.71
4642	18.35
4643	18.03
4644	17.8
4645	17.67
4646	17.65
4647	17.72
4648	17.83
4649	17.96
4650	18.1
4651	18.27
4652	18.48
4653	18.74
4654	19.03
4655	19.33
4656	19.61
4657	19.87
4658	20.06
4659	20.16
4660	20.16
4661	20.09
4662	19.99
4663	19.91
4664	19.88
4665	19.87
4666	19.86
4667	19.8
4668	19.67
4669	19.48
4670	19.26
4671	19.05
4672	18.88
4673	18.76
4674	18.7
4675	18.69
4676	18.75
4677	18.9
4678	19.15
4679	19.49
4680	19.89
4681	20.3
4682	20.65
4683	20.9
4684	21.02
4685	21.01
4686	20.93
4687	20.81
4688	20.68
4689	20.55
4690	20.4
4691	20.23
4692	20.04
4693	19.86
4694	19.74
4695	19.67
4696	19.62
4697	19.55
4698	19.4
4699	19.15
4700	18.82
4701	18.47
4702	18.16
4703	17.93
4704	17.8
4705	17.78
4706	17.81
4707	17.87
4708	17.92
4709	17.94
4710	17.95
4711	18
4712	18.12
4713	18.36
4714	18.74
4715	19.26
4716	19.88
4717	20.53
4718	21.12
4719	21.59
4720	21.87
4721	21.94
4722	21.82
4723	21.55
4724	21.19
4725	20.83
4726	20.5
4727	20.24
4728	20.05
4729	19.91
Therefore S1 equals 1.1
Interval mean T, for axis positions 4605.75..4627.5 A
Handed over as 20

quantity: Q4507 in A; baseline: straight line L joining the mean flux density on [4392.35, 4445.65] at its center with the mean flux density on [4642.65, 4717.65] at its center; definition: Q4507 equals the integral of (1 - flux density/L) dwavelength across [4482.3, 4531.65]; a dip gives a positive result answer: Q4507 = -2.77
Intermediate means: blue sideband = 18.2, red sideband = 19.2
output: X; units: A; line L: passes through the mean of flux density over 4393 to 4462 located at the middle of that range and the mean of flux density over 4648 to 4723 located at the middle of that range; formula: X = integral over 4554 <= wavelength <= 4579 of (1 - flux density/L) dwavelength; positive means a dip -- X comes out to -1.8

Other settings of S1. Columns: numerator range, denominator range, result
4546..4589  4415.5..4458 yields 1.08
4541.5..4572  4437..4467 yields 1.09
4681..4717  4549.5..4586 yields 0.98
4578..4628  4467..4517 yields 1.02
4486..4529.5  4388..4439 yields 1.09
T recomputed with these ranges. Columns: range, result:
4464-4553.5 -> 19.3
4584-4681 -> 19.5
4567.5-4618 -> 19.7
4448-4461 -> 17.9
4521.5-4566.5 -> 19.4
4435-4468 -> 18.2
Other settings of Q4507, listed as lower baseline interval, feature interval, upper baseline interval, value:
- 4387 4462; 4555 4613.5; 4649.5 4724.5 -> -2.6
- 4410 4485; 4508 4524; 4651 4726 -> -1.1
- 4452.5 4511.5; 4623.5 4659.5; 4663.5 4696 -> 0.9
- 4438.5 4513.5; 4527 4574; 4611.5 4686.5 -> -0.8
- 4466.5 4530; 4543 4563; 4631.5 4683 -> 0.3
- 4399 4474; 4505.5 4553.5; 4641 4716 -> -2.1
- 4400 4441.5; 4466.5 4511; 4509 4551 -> -0.9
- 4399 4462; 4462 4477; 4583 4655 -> -0.5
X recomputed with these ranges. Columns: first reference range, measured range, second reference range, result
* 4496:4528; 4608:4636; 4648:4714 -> -0.8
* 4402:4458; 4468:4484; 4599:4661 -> -0.8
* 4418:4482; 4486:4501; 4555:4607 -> 0.2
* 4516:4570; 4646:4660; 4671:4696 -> 0.7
